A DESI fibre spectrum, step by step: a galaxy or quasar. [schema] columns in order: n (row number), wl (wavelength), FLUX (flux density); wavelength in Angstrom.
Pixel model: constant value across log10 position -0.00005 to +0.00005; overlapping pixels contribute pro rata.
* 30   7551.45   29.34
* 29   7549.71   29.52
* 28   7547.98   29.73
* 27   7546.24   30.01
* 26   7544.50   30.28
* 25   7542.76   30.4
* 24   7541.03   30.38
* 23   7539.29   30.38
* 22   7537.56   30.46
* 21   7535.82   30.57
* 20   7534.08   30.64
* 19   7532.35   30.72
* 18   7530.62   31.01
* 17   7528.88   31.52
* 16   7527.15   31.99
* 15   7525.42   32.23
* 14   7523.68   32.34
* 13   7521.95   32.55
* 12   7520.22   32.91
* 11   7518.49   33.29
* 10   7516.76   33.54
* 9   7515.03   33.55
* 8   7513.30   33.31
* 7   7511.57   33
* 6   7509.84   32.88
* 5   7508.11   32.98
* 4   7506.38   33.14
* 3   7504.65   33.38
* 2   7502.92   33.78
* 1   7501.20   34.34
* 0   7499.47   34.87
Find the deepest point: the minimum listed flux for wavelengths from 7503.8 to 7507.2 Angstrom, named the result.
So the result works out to 33.14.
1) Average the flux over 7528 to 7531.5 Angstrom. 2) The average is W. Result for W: 31.3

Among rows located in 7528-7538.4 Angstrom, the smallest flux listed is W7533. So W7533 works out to 30.46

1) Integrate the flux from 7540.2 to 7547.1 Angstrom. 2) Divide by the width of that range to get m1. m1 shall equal 30.3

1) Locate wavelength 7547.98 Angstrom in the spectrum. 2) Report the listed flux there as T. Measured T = 29.73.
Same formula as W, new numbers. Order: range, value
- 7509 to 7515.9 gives 33.2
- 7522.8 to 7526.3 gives 32.3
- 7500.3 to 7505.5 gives 33.9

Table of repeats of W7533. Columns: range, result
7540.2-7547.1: 30.01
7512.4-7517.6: 33.31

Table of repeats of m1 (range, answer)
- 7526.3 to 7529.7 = 31.8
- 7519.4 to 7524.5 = 32.6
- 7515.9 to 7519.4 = 33.4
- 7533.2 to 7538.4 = 30.5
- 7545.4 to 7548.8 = 29.9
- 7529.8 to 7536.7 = 30.7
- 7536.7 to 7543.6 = 30.4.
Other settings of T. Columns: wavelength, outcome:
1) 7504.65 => 33.38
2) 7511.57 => 33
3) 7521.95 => 32.55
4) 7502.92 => 33.78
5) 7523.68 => 32.34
